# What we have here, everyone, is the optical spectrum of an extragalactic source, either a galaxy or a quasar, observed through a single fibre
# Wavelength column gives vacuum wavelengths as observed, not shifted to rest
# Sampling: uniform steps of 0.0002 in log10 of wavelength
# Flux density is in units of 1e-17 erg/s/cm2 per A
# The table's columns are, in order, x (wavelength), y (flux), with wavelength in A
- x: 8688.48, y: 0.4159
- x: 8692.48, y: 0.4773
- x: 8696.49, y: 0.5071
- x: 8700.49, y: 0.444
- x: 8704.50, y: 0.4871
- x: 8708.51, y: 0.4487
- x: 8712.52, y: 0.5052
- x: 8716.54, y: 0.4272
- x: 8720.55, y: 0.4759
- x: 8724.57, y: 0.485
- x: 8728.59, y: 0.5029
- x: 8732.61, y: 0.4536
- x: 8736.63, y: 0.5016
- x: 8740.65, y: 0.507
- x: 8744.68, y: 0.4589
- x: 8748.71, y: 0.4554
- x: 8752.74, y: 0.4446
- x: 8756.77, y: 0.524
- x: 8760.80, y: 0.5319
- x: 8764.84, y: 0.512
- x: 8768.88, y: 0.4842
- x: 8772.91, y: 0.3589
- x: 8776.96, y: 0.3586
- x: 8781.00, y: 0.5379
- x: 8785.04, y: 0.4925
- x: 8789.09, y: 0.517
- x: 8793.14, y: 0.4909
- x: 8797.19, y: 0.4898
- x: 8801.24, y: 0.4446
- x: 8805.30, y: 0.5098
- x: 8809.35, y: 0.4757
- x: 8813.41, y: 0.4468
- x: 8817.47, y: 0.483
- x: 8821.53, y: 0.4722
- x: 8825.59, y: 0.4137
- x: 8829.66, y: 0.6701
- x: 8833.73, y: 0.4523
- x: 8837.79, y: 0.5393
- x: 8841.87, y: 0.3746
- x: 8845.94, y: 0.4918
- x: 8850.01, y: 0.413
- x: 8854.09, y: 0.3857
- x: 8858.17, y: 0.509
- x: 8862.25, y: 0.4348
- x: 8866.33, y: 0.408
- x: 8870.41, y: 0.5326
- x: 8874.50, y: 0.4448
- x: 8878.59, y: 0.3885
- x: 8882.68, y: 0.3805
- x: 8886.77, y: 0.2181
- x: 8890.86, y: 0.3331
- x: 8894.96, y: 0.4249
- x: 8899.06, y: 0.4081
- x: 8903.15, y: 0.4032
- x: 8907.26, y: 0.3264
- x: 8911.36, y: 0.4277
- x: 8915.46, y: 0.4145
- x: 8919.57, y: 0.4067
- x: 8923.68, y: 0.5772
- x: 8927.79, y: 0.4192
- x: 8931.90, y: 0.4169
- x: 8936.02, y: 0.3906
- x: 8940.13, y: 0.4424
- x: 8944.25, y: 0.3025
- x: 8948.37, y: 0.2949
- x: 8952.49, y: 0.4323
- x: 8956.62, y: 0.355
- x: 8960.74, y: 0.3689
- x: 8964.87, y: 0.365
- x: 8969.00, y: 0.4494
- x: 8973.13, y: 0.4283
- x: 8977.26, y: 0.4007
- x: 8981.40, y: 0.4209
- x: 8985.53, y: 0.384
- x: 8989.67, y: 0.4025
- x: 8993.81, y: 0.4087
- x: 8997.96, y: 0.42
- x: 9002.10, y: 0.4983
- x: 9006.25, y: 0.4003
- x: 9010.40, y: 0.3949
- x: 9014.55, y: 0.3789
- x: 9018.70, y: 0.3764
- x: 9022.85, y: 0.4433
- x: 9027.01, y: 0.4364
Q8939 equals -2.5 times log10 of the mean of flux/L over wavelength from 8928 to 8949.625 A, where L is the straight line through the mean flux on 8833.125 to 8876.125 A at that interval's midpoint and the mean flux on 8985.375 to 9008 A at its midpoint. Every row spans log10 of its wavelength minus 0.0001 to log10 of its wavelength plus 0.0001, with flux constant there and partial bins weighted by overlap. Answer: 0.157 mag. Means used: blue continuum 0.453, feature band 0.376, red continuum 0.422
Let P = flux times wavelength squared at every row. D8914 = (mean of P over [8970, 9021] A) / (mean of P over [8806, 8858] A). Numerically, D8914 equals 0.90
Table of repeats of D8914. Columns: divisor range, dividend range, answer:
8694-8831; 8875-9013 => 0.87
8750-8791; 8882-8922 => 0.81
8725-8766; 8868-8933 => 0.86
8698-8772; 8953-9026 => 0.90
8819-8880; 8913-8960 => 0.89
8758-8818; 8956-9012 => 0.90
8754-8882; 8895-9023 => 0.89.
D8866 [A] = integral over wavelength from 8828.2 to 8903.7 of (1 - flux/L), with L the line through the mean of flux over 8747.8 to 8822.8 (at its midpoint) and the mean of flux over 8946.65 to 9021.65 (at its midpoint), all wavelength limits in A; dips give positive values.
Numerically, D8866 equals 2.5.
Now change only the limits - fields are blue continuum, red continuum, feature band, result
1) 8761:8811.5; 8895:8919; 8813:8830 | -1.2 A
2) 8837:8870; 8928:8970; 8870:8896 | 2.9 A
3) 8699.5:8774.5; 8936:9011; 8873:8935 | 3.2 A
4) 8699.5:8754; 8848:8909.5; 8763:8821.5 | -4.0 A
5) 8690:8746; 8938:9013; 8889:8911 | 2.0 A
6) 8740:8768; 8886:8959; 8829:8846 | -2.0 A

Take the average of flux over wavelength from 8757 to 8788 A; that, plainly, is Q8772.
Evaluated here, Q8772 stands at 0.473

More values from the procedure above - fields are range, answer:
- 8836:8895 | 0.418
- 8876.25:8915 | 0.37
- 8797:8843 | 0.483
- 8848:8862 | 0.436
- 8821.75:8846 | 0.489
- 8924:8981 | 0.396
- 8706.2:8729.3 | 0.473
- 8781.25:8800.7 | 0.497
